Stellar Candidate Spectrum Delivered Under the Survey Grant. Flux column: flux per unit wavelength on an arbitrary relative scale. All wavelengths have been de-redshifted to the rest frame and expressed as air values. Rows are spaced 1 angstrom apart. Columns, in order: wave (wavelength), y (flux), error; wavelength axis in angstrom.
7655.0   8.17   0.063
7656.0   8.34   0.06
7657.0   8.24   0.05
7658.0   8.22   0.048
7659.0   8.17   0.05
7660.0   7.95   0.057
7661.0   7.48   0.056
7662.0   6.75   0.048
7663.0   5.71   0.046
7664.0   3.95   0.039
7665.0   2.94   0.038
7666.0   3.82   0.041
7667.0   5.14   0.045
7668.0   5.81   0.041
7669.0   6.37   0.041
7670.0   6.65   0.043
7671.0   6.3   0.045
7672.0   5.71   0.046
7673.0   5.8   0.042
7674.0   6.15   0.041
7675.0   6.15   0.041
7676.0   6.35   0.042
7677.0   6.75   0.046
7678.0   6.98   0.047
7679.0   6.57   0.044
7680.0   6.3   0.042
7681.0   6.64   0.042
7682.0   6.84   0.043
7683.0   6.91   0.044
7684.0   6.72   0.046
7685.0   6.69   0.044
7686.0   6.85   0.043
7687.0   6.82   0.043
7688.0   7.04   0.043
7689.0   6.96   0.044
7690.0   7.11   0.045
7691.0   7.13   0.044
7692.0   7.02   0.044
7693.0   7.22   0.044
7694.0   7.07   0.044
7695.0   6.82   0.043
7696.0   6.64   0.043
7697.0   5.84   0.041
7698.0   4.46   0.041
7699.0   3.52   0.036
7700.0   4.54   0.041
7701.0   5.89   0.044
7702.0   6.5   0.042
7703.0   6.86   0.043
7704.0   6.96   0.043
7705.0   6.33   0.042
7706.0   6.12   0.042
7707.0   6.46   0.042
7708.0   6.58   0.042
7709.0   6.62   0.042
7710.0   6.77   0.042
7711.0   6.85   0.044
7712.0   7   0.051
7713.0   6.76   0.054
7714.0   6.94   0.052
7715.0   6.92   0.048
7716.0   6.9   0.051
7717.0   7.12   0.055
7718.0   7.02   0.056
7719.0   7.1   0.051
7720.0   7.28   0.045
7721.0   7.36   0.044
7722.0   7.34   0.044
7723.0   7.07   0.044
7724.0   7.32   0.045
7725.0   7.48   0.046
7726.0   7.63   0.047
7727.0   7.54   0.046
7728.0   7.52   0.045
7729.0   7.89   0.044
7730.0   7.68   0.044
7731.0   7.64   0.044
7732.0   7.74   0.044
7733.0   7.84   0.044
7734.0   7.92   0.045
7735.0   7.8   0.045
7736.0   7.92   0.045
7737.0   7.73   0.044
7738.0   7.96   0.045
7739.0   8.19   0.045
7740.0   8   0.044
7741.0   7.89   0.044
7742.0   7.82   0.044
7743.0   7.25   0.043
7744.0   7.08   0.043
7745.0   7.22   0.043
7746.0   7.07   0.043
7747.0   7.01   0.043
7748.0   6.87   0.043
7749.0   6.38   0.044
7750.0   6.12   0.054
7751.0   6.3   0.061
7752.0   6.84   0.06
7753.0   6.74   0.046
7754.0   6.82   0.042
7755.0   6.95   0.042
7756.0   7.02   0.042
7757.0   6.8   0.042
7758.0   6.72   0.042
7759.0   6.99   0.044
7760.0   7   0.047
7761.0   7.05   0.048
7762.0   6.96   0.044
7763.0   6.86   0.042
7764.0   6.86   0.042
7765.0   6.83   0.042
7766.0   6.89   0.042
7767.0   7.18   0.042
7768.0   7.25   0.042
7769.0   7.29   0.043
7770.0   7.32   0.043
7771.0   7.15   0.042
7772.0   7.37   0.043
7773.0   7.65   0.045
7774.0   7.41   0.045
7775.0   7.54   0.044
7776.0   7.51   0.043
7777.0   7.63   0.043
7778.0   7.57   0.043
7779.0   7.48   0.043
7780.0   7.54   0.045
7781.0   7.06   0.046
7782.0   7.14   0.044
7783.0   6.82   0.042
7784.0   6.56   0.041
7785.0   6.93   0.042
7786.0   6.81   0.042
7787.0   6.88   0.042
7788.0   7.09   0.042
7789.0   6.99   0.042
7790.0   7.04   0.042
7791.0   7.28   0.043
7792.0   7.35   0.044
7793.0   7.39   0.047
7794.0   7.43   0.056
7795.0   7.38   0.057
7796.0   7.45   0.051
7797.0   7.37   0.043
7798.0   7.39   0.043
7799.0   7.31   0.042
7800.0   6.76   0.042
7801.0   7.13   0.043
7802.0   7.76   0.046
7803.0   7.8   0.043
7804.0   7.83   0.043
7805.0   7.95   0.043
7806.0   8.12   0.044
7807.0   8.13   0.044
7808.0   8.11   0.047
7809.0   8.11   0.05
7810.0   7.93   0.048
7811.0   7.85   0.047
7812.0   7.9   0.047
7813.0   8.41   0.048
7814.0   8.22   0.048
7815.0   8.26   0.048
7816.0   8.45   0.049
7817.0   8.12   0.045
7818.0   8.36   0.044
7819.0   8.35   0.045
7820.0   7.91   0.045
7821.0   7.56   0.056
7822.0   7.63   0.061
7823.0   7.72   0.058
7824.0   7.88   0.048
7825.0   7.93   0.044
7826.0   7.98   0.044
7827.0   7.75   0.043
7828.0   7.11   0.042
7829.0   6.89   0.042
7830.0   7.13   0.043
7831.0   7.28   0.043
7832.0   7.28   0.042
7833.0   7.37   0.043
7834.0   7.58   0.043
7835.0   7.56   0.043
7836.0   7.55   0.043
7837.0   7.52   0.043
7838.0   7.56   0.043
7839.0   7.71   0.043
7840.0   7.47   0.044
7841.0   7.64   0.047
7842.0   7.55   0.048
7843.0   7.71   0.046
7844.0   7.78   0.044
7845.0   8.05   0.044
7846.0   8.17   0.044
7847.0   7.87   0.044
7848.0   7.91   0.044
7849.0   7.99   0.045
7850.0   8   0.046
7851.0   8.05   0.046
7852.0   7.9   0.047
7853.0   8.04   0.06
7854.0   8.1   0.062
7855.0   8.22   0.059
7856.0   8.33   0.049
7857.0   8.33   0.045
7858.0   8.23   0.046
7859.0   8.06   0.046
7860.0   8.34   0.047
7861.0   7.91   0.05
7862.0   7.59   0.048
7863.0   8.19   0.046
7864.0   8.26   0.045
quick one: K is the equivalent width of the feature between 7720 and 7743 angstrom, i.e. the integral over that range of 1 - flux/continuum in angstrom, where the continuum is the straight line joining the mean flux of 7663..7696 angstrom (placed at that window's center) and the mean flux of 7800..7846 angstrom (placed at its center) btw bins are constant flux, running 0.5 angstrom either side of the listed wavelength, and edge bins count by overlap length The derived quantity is -2.8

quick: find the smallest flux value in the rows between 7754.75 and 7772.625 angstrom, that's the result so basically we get 6.72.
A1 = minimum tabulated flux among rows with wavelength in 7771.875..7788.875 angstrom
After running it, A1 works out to 6.56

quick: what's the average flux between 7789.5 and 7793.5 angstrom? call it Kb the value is 7.26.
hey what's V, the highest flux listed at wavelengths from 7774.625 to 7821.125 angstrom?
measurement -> 8.45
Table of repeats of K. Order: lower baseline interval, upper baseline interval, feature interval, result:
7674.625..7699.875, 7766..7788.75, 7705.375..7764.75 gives -2.4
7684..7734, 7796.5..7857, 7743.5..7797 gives 1.9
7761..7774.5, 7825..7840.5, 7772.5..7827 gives -2.2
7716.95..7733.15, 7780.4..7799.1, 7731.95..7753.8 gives 0.1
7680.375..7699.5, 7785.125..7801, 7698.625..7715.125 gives 0.8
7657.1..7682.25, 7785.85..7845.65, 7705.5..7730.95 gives -1.5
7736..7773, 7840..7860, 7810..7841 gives 0.1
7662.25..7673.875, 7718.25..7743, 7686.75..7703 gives 0.0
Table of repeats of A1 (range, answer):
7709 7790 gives 6.12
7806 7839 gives 6.89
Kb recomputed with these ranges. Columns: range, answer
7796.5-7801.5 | 7.19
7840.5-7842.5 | 7.59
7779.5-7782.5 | 7.25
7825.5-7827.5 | 7.87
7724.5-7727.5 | 7.55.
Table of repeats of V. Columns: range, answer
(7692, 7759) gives 8.19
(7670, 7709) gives 7.22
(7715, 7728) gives 7.63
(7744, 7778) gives 7.65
